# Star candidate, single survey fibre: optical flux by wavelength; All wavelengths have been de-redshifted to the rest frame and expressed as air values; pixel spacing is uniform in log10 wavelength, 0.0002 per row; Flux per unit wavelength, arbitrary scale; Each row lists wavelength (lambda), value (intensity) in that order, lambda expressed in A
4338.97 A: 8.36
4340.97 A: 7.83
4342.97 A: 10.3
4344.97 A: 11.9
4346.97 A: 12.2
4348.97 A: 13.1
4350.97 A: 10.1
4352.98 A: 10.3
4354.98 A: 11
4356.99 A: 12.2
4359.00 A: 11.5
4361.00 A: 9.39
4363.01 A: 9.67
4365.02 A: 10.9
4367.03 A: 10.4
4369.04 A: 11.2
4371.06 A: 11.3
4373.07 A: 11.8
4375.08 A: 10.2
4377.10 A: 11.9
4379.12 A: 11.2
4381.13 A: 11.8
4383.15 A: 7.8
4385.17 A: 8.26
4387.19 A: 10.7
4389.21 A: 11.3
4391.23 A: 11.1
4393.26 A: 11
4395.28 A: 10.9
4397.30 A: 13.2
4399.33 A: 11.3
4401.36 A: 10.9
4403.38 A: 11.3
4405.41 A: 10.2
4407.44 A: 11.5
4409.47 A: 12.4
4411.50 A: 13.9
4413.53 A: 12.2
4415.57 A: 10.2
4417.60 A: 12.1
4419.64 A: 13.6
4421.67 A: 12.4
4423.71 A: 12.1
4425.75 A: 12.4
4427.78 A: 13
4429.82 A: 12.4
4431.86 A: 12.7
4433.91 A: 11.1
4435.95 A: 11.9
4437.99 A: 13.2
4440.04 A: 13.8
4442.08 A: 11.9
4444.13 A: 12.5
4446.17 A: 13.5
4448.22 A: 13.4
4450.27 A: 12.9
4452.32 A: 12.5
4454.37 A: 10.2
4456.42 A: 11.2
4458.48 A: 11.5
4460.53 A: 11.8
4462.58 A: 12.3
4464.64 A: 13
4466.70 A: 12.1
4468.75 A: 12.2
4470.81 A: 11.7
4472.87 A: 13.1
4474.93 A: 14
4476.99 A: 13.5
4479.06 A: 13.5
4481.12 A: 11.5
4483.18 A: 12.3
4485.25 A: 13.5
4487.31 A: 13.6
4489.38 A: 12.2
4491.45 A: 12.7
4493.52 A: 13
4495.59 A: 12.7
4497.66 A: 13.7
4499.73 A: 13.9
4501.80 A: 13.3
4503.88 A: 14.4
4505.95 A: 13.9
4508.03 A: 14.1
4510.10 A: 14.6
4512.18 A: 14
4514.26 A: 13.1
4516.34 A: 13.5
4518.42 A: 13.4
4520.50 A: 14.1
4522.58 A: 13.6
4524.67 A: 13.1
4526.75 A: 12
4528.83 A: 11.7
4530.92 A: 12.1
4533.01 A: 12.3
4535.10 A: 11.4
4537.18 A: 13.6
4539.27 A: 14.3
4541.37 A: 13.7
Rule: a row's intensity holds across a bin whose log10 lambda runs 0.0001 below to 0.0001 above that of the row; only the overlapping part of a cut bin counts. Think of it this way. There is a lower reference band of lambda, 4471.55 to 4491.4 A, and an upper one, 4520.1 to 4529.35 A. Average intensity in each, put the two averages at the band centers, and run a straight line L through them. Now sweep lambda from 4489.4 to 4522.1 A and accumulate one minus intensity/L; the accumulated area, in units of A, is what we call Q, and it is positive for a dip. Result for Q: -1.65 A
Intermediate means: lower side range 13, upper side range 12.9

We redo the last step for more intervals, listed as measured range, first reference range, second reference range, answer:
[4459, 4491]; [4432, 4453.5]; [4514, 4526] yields 0.8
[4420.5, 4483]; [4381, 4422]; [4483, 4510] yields -0.2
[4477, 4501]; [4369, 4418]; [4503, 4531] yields -0.1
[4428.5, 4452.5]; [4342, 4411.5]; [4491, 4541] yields -1.2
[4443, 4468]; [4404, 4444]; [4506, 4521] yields 1.1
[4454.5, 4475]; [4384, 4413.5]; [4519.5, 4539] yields -0.2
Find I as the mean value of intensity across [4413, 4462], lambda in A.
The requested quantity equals 12.3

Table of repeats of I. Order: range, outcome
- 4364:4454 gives 11.7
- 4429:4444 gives 12.4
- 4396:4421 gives 11.9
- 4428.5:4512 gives 12.8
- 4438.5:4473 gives 12.3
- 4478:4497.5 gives 12.8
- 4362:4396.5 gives 10.7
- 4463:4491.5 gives 12.8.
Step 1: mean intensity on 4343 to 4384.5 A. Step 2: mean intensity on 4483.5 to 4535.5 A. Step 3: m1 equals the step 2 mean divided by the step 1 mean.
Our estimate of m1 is 1.2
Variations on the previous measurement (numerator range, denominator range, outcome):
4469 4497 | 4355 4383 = 1.18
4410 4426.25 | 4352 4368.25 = 1.16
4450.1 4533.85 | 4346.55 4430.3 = 1.14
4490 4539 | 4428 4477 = 1.07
